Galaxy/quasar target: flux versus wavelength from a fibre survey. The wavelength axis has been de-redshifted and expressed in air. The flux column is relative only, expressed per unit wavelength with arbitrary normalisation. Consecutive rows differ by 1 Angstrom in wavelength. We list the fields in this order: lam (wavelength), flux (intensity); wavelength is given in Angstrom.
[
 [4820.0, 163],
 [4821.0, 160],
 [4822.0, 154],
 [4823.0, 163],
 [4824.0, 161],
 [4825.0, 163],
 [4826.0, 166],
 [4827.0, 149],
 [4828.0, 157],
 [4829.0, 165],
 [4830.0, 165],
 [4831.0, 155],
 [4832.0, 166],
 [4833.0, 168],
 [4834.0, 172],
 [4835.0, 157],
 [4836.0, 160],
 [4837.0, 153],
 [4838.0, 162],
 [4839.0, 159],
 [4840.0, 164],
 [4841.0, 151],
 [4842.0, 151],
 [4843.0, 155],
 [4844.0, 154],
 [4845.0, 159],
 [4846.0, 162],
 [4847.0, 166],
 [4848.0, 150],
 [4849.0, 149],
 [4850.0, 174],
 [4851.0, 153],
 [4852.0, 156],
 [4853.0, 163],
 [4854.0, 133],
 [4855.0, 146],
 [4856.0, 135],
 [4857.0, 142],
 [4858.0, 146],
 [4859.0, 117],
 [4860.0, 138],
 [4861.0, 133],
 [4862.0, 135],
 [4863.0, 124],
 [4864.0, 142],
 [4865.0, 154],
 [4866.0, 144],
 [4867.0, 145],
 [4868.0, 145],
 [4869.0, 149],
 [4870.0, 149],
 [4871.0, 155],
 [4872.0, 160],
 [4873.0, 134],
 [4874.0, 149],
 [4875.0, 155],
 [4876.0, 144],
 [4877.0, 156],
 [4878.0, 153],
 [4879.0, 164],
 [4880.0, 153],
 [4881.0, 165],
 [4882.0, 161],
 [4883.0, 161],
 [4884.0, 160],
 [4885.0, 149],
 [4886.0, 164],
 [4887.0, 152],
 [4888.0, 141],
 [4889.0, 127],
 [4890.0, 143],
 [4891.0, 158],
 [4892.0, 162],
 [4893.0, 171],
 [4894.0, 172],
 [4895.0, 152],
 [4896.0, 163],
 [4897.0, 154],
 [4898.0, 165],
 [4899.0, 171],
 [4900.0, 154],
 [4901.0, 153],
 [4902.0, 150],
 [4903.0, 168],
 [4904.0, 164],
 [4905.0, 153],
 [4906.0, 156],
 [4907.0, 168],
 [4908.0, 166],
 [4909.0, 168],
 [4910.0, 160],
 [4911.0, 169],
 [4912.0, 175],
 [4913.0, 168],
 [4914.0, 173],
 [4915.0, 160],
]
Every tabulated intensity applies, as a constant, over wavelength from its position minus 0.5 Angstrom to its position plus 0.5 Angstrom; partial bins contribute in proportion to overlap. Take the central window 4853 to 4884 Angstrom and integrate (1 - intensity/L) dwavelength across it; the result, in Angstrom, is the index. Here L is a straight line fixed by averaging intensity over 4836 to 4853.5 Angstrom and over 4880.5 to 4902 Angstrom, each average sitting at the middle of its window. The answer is 2.1 Angstrom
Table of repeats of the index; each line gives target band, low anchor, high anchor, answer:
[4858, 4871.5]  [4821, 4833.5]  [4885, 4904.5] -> 1.51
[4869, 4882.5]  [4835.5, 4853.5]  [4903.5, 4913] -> 0.64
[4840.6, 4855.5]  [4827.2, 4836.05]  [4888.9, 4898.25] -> 0.59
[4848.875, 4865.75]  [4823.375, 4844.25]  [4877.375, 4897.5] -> 1.58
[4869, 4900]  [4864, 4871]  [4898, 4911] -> -0.26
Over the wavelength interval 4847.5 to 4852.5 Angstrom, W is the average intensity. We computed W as 156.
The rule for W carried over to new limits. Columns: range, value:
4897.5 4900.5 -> 163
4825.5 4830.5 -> 160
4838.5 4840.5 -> 162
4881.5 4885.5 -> 158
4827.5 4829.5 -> 161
